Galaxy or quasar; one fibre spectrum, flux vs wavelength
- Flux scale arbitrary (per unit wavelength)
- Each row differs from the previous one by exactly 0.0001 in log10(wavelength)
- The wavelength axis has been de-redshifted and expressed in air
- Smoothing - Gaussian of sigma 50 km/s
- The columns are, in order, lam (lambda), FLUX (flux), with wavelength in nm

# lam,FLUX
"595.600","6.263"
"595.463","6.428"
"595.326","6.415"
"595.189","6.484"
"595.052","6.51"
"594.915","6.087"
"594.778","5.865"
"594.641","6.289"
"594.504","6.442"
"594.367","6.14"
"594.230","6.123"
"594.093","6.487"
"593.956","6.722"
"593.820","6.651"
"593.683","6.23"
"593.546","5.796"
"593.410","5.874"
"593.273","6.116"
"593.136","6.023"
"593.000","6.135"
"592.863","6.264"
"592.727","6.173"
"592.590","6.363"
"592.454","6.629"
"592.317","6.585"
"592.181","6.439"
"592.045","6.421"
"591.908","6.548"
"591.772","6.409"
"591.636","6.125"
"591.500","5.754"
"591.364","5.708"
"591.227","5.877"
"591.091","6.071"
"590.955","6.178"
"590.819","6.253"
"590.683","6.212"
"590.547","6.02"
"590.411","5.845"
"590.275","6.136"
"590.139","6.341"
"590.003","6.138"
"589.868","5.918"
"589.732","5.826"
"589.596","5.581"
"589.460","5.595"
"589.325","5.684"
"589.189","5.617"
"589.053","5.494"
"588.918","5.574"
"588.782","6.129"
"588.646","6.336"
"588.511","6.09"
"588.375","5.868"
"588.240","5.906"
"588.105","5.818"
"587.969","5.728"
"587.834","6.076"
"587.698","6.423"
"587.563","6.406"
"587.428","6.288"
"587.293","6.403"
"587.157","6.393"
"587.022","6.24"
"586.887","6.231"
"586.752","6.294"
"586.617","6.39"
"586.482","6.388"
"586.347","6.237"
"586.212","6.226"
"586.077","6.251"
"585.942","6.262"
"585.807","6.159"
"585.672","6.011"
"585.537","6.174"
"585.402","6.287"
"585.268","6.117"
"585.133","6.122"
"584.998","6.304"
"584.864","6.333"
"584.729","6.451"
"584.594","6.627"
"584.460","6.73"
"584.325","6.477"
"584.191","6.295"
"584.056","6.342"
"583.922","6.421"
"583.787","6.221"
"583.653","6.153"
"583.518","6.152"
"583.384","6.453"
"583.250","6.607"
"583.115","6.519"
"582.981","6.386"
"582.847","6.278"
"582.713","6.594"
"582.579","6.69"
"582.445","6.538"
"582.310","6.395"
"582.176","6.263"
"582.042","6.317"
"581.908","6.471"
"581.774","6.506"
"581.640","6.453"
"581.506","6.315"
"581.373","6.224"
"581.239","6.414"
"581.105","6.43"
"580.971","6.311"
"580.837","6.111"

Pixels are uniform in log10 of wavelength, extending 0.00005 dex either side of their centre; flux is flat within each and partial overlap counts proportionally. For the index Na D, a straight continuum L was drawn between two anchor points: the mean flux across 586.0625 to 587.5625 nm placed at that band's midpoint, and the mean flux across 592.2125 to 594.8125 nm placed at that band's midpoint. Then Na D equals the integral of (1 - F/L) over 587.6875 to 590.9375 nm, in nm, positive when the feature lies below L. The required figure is 0.184 nm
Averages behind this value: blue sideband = 6.31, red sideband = 6.26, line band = 5.94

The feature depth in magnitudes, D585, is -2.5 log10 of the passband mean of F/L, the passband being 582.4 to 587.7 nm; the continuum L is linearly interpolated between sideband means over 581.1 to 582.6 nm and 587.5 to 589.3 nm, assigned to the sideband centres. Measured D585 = -0.028 mag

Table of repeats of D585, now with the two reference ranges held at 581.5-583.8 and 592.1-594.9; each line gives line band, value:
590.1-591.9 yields 0.04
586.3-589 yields 0.03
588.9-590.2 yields 0.10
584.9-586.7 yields 0.02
